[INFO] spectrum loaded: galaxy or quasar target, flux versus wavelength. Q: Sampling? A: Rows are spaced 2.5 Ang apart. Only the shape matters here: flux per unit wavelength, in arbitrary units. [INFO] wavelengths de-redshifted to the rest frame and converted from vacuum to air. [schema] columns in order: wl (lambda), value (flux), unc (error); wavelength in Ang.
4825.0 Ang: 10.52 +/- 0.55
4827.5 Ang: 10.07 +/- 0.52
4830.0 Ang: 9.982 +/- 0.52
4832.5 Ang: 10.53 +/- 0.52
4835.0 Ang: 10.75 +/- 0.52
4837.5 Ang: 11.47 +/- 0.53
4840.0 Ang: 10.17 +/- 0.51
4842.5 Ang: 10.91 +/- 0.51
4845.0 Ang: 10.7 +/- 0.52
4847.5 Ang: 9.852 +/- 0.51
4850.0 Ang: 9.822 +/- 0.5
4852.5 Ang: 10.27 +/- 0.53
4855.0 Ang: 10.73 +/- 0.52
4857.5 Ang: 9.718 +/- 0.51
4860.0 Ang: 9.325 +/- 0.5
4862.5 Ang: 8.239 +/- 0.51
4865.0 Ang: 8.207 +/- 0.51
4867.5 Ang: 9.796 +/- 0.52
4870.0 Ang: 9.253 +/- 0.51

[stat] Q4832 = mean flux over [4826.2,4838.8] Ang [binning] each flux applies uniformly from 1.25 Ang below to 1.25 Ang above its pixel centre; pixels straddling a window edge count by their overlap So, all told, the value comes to 10.6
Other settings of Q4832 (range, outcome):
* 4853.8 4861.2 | 9.92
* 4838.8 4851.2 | 10.3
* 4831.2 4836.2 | 10.6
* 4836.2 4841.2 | 10.8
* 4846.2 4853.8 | 9.99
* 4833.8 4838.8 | 11.1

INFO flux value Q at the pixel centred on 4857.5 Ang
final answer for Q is 9.718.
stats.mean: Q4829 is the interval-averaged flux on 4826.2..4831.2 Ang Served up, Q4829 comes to 10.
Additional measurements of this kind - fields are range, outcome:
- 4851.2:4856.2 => 10.5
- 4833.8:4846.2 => 10.8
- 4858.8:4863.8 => 8.77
